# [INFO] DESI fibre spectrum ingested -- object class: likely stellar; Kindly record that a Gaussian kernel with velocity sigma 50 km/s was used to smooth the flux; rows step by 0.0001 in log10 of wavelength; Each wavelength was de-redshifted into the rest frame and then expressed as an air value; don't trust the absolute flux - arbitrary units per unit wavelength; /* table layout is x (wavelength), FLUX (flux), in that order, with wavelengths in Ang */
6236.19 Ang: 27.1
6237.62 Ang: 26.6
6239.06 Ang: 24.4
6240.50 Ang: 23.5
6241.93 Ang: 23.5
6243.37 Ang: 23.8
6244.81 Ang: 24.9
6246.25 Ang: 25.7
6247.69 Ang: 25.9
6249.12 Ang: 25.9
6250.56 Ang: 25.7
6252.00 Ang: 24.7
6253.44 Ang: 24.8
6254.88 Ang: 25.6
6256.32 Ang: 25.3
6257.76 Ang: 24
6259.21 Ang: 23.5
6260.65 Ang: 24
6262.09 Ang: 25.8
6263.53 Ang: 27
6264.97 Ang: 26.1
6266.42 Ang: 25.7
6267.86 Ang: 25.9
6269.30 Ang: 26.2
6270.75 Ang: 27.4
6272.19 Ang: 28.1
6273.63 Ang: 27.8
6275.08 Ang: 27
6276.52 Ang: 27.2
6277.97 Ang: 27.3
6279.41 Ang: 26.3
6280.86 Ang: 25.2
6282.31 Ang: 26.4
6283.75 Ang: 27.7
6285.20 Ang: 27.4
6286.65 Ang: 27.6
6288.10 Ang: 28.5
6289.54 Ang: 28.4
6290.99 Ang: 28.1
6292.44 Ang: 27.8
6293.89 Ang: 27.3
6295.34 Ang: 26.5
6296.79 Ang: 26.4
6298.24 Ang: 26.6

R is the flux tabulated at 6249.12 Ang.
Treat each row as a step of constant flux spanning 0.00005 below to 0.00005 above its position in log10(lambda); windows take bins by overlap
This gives 25.9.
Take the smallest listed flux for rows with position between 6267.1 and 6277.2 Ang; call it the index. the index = 25.9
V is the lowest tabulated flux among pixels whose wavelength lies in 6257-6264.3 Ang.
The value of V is 23.5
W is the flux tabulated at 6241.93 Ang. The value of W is 23.5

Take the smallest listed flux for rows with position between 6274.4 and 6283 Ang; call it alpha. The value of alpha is 25.2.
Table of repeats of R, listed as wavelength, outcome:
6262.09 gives 25.8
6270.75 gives 27.4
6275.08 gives 27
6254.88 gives 25.6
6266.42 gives 25.7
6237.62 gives 26.6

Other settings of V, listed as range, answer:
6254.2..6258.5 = 24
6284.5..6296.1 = 26.5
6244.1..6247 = 24.9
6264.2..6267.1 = 25.7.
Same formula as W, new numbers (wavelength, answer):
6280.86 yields 25.2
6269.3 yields 26.2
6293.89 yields 27.3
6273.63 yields 27.8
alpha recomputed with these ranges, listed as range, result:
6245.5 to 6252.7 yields 24.7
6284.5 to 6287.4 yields 27.4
